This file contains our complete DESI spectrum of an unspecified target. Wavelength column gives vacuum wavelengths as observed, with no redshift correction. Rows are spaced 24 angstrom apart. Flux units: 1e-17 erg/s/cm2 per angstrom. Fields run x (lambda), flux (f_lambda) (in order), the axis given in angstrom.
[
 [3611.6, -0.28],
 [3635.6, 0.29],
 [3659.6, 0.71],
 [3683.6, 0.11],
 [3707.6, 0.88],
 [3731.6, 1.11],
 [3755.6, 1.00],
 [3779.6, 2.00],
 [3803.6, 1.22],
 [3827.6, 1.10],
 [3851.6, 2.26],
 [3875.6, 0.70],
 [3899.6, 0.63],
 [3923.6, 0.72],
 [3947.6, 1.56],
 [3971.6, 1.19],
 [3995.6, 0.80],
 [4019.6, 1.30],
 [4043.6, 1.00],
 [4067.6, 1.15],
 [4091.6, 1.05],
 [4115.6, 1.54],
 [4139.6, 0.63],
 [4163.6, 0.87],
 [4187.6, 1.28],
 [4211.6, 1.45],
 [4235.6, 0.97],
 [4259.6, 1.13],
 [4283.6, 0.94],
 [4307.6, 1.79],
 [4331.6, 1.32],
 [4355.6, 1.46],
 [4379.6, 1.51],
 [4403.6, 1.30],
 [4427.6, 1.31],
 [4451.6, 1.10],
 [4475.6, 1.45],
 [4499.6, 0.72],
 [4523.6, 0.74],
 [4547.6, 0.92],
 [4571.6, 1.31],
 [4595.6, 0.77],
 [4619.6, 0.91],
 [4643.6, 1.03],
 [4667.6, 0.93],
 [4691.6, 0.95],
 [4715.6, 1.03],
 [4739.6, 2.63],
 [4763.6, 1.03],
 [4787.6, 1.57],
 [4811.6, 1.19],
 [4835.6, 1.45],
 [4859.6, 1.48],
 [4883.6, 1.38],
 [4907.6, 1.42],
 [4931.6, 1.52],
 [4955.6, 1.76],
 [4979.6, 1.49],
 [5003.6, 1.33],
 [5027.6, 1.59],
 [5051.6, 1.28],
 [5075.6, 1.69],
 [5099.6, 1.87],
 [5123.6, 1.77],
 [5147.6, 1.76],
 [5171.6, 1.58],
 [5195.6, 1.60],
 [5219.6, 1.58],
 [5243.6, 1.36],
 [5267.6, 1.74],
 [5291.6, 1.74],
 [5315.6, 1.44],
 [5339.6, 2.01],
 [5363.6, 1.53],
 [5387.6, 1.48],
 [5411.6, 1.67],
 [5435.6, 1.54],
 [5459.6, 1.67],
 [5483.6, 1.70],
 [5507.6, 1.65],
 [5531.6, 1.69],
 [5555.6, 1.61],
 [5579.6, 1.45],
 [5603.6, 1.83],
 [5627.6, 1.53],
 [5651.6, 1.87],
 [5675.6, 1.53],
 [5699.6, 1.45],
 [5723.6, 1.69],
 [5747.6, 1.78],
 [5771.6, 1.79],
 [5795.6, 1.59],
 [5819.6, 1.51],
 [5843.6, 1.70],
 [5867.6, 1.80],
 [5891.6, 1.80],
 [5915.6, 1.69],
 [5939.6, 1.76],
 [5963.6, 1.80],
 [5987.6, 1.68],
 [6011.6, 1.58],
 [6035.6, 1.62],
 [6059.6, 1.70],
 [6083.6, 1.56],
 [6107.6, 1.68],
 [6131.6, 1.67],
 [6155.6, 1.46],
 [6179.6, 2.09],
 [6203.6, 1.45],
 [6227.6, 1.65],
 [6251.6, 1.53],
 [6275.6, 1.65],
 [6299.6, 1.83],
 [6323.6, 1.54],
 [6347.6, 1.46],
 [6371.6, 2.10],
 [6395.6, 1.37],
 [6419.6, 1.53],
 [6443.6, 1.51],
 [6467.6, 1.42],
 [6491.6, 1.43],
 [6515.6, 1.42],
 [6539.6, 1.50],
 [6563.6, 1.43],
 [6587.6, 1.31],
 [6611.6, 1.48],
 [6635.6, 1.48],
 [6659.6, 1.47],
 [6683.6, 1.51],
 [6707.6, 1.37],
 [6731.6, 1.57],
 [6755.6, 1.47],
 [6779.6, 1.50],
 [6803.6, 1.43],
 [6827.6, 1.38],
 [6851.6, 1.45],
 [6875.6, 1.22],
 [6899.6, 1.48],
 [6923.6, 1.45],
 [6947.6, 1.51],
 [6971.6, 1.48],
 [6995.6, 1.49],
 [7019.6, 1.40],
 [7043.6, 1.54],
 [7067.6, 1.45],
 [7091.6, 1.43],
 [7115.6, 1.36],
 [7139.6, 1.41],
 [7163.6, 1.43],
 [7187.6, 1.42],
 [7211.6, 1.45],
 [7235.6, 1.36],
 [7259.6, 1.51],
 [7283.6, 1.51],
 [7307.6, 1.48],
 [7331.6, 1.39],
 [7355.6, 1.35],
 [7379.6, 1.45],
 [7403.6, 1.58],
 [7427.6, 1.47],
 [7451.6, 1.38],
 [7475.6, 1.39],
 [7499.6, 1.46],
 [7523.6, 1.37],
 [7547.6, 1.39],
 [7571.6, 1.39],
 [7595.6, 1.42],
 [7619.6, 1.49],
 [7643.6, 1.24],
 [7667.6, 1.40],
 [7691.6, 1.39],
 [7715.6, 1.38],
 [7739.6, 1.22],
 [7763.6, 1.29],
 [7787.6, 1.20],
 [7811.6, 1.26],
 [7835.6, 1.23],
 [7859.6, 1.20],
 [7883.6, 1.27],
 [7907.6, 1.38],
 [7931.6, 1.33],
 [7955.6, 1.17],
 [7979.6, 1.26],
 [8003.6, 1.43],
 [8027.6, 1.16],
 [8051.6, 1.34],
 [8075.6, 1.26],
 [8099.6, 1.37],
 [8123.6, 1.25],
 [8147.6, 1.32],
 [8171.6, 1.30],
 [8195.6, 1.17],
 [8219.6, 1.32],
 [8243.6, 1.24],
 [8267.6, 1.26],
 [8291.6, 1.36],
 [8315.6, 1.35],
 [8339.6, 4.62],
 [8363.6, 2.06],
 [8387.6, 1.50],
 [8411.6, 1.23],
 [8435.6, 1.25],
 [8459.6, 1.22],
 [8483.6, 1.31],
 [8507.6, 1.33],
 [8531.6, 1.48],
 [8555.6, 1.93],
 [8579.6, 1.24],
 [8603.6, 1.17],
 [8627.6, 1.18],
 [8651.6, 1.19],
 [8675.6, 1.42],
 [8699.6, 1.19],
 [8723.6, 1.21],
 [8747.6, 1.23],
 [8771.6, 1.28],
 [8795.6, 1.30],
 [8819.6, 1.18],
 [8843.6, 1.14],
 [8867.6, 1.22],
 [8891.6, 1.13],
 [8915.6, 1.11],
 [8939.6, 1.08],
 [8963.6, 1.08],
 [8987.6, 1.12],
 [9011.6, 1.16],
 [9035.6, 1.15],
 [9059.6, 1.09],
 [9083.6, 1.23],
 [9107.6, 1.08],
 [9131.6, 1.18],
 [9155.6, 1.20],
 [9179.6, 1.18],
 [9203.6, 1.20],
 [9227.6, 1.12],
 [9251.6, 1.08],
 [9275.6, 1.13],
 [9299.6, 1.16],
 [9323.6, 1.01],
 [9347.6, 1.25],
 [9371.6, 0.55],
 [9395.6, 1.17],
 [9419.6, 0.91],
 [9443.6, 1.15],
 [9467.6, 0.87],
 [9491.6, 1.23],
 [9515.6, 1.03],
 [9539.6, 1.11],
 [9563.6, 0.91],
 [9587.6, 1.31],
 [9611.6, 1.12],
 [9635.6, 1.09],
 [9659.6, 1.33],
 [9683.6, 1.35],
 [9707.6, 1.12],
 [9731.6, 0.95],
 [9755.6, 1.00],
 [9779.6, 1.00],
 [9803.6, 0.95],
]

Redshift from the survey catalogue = 0.272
